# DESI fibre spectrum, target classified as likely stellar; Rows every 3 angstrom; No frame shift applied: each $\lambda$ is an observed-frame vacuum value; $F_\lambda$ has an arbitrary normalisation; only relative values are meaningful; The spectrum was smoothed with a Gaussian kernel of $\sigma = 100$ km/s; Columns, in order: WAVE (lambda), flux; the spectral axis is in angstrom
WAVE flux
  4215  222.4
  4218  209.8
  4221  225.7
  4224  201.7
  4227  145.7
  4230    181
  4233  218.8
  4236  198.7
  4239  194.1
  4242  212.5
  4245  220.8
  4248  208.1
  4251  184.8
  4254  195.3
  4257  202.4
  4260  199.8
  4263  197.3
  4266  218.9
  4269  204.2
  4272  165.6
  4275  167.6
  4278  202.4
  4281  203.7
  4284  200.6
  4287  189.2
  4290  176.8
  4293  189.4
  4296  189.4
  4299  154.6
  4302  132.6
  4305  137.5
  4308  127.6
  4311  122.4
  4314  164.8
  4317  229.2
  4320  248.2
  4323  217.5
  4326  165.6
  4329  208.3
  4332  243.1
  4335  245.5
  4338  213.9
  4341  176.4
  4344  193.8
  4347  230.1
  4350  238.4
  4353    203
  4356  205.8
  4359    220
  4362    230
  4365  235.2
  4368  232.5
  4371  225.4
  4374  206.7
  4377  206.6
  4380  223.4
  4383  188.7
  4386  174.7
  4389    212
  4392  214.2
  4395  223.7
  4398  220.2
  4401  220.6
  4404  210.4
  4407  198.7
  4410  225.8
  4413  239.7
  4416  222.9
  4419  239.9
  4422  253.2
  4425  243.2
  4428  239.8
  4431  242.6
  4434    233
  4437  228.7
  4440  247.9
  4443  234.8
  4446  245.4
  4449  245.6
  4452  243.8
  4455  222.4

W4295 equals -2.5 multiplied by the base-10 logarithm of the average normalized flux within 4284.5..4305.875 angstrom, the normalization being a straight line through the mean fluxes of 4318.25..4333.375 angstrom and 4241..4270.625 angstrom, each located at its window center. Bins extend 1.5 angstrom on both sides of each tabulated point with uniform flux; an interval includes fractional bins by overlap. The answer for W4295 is 0.24 mag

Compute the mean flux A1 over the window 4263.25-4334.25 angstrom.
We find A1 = 186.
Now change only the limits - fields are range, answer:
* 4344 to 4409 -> 215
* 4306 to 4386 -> 207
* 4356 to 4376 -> 223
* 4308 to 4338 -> 202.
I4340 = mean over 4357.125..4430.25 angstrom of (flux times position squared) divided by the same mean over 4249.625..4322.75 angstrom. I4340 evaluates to 1.26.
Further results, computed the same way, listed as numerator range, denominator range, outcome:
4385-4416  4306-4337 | 1.13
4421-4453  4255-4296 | 1.34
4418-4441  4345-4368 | 1.12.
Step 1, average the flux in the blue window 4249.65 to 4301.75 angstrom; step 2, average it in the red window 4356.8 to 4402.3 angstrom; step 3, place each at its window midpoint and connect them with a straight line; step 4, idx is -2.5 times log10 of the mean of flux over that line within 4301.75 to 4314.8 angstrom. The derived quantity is 0.41 mag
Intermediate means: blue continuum 189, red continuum 215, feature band 136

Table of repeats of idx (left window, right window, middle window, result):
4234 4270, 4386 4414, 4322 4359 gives -0.01 mag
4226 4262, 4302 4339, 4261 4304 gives 0.05 mag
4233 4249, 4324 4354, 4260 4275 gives 0.08 mag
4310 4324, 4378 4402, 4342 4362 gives -0.06 mag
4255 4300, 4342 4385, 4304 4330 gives 0.13 mag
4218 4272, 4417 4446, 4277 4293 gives 0.08 mag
